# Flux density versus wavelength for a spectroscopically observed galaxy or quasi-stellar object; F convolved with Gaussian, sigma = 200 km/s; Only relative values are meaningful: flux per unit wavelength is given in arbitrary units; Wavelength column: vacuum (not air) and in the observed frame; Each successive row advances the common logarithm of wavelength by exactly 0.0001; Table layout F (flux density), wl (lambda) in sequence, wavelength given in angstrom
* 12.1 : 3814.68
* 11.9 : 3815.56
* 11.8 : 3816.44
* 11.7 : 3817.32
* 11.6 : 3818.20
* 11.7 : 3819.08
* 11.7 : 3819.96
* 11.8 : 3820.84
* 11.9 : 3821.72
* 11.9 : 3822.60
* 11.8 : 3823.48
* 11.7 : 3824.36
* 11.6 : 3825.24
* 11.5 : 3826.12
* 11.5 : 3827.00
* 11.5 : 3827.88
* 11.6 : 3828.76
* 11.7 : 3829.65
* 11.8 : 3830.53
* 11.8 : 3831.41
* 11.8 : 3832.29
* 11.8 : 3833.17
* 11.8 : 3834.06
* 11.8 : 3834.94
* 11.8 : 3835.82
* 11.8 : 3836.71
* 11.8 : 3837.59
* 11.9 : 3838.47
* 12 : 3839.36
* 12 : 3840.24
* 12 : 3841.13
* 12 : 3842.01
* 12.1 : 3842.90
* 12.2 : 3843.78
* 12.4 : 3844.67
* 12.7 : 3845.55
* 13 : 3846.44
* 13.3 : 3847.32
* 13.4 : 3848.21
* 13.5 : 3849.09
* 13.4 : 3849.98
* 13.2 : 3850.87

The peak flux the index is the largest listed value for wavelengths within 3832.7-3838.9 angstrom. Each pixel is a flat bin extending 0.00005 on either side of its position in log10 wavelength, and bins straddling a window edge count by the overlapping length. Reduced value 11.9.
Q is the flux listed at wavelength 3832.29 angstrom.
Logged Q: 11.8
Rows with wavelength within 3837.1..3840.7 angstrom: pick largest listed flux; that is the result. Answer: 12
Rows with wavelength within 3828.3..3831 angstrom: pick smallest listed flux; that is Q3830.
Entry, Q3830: 11.6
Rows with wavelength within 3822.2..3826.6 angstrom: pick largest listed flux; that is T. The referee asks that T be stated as 11.9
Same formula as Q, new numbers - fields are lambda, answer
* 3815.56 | 11.9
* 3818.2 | 11.6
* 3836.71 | 11.8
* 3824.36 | 11.7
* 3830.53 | 11.8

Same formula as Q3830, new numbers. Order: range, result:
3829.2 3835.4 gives 11.7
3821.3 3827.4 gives 11.5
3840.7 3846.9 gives 12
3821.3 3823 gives 11.9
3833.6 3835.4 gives 11.8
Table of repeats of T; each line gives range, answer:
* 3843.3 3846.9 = 13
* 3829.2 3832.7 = 11.8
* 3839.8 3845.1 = 12.4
